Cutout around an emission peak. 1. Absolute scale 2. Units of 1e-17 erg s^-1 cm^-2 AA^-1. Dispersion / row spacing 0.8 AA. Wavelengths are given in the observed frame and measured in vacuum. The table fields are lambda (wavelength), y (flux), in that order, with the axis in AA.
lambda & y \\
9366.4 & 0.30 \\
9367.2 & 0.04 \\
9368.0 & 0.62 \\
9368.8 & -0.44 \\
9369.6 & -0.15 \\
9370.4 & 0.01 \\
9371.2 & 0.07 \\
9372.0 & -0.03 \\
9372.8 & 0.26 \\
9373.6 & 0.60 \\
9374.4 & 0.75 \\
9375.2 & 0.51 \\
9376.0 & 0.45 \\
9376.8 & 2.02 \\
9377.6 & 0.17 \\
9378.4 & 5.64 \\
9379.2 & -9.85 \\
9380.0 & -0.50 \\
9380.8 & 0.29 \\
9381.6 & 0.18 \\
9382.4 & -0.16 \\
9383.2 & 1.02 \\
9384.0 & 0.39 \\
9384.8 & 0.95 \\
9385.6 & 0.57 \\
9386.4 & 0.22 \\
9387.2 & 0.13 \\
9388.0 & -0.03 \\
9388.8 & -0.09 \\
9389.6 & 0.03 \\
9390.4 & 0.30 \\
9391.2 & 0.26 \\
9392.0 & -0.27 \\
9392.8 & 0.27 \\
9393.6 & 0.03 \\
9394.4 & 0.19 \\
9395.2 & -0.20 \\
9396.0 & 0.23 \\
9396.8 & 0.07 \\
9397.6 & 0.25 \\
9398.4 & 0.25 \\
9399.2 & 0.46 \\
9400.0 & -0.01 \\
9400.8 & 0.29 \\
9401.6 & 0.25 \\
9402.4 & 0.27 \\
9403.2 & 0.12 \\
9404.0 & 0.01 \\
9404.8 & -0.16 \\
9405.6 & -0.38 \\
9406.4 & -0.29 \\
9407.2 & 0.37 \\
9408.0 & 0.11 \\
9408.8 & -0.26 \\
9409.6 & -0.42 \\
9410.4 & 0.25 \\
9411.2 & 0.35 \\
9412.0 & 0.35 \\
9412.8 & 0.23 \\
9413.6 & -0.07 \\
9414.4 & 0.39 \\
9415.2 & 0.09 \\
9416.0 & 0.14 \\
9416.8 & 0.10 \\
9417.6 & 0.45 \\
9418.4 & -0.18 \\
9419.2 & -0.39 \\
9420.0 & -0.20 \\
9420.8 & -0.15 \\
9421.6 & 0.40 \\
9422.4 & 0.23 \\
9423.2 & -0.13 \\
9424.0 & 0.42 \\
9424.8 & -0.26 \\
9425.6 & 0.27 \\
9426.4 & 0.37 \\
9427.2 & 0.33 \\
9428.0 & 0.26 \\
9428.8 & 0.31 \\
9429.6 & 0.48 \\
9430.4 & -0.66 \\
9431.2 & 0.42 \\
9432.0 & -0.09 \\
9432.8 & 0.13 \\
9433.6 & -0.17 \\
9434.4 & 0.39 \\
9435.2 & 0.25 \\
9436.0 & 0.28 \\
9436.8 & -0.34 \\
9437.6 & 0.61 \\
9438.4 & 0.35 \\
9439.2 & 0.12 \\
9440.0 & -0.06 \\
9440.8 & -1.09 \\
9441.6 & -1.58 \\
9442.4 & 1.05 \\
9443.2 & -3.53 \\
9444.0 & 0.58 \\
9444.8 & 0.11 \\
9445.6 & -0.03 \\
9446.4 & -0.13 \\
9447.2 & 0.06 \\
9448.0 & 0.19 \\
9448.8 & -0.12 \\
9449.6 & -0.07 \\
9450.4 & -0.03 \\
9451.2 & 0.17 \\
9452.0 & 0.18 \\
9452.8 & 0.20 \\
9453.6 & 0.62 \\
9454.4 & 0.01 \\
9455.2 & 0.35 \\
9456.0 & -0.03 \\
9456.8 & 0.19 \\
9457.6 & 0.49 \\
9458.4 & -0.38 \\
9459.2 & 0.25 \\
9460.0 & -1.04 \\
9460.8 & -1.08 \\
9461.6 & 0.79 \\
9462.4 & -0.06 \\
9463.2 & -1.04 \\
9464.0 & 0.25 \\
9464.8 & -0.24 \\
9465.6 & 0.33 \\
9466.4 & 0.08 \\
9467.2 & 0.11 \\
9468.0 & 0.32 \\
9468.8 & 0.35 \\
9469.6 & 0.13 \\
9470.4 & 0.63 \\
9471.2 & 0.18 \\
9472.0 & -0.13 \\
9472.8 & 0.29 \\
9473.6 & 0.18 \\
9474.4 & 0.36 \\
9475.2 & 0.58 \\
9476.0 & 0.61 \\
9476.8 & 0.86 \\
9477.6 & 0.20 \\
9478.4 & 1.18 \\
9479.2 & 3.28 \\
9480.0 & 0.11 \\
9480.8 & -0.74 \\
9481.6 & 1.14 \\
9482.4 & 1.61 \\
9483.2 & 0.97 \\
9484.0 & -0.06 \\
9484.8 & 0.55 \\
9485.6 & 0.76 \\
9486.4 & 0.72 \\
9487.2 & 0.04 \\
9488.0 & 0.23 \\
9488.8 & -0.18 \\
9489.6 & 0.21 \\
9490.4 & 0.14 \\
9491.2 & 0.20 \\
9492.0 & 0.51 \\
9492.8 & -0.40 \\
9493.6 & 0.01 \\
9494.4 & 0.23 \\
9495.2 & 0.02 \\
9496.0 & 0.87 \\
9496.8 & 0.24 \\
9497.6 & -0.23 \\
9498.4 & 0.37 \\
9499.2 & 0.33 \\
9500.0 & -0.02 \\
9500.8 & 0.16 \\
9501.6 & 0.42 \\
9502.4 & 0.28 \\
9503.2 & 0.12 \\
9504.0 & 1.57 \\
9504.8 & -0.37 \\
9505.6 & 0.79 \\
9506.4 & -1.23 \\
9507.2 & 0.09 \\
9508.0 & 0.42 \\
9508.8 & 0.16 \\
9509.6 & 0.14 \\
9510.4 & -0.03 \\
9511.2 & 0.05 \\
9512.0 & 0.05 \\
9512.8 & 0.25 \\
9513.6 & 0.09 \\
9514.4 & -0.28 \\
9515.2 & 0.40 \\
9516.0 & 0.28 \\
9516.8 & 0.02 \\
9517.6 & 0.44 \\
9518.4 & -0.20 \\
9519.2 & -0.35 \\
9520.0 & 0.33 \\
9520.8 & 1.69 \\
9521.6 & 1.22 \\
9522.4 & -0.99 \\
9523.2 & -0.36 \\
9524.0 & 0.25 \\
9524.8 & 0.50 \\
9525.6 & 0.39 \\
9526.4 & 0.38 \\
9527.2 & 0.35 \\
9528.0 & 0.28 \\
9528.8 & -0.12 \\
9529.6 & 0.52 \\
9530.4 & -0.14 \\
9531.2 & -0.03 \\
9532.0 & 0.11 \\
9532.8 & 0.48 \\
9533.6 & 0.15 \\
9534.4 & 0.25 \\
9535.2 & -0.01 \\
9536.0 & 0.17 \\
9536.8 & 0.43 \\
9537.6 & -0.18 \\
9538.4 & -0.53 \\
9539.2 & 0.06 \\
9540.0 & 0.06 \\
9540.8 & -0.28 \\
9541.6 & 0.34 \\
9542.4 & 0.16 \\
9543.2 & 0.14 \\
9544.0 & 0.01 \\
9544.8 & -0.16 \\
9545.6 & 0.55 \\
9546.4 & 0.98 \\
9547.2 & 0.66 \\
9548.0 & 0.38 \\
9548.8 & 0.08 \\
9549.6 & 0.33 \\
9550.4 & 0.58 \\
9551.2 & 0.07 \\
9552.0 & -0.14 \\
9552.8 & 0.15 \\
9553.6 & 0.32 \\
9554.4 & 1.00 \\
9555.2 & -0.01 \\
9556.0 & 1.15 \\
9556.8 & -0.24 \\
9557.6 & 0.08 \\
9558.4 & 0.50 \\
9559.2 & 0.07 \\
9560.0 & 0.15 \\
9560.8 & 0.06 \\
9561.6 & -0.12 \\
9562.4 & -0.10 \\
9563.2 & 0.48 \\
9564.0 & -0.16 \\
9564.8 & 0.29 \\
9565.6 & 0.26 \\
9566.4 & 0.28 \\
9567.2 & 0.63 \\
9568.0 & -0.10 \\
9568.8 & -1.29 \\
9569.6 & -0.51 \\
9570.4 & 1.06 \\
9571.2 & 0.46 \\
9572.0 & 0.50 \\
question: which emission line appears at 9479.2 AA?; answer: H-beta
